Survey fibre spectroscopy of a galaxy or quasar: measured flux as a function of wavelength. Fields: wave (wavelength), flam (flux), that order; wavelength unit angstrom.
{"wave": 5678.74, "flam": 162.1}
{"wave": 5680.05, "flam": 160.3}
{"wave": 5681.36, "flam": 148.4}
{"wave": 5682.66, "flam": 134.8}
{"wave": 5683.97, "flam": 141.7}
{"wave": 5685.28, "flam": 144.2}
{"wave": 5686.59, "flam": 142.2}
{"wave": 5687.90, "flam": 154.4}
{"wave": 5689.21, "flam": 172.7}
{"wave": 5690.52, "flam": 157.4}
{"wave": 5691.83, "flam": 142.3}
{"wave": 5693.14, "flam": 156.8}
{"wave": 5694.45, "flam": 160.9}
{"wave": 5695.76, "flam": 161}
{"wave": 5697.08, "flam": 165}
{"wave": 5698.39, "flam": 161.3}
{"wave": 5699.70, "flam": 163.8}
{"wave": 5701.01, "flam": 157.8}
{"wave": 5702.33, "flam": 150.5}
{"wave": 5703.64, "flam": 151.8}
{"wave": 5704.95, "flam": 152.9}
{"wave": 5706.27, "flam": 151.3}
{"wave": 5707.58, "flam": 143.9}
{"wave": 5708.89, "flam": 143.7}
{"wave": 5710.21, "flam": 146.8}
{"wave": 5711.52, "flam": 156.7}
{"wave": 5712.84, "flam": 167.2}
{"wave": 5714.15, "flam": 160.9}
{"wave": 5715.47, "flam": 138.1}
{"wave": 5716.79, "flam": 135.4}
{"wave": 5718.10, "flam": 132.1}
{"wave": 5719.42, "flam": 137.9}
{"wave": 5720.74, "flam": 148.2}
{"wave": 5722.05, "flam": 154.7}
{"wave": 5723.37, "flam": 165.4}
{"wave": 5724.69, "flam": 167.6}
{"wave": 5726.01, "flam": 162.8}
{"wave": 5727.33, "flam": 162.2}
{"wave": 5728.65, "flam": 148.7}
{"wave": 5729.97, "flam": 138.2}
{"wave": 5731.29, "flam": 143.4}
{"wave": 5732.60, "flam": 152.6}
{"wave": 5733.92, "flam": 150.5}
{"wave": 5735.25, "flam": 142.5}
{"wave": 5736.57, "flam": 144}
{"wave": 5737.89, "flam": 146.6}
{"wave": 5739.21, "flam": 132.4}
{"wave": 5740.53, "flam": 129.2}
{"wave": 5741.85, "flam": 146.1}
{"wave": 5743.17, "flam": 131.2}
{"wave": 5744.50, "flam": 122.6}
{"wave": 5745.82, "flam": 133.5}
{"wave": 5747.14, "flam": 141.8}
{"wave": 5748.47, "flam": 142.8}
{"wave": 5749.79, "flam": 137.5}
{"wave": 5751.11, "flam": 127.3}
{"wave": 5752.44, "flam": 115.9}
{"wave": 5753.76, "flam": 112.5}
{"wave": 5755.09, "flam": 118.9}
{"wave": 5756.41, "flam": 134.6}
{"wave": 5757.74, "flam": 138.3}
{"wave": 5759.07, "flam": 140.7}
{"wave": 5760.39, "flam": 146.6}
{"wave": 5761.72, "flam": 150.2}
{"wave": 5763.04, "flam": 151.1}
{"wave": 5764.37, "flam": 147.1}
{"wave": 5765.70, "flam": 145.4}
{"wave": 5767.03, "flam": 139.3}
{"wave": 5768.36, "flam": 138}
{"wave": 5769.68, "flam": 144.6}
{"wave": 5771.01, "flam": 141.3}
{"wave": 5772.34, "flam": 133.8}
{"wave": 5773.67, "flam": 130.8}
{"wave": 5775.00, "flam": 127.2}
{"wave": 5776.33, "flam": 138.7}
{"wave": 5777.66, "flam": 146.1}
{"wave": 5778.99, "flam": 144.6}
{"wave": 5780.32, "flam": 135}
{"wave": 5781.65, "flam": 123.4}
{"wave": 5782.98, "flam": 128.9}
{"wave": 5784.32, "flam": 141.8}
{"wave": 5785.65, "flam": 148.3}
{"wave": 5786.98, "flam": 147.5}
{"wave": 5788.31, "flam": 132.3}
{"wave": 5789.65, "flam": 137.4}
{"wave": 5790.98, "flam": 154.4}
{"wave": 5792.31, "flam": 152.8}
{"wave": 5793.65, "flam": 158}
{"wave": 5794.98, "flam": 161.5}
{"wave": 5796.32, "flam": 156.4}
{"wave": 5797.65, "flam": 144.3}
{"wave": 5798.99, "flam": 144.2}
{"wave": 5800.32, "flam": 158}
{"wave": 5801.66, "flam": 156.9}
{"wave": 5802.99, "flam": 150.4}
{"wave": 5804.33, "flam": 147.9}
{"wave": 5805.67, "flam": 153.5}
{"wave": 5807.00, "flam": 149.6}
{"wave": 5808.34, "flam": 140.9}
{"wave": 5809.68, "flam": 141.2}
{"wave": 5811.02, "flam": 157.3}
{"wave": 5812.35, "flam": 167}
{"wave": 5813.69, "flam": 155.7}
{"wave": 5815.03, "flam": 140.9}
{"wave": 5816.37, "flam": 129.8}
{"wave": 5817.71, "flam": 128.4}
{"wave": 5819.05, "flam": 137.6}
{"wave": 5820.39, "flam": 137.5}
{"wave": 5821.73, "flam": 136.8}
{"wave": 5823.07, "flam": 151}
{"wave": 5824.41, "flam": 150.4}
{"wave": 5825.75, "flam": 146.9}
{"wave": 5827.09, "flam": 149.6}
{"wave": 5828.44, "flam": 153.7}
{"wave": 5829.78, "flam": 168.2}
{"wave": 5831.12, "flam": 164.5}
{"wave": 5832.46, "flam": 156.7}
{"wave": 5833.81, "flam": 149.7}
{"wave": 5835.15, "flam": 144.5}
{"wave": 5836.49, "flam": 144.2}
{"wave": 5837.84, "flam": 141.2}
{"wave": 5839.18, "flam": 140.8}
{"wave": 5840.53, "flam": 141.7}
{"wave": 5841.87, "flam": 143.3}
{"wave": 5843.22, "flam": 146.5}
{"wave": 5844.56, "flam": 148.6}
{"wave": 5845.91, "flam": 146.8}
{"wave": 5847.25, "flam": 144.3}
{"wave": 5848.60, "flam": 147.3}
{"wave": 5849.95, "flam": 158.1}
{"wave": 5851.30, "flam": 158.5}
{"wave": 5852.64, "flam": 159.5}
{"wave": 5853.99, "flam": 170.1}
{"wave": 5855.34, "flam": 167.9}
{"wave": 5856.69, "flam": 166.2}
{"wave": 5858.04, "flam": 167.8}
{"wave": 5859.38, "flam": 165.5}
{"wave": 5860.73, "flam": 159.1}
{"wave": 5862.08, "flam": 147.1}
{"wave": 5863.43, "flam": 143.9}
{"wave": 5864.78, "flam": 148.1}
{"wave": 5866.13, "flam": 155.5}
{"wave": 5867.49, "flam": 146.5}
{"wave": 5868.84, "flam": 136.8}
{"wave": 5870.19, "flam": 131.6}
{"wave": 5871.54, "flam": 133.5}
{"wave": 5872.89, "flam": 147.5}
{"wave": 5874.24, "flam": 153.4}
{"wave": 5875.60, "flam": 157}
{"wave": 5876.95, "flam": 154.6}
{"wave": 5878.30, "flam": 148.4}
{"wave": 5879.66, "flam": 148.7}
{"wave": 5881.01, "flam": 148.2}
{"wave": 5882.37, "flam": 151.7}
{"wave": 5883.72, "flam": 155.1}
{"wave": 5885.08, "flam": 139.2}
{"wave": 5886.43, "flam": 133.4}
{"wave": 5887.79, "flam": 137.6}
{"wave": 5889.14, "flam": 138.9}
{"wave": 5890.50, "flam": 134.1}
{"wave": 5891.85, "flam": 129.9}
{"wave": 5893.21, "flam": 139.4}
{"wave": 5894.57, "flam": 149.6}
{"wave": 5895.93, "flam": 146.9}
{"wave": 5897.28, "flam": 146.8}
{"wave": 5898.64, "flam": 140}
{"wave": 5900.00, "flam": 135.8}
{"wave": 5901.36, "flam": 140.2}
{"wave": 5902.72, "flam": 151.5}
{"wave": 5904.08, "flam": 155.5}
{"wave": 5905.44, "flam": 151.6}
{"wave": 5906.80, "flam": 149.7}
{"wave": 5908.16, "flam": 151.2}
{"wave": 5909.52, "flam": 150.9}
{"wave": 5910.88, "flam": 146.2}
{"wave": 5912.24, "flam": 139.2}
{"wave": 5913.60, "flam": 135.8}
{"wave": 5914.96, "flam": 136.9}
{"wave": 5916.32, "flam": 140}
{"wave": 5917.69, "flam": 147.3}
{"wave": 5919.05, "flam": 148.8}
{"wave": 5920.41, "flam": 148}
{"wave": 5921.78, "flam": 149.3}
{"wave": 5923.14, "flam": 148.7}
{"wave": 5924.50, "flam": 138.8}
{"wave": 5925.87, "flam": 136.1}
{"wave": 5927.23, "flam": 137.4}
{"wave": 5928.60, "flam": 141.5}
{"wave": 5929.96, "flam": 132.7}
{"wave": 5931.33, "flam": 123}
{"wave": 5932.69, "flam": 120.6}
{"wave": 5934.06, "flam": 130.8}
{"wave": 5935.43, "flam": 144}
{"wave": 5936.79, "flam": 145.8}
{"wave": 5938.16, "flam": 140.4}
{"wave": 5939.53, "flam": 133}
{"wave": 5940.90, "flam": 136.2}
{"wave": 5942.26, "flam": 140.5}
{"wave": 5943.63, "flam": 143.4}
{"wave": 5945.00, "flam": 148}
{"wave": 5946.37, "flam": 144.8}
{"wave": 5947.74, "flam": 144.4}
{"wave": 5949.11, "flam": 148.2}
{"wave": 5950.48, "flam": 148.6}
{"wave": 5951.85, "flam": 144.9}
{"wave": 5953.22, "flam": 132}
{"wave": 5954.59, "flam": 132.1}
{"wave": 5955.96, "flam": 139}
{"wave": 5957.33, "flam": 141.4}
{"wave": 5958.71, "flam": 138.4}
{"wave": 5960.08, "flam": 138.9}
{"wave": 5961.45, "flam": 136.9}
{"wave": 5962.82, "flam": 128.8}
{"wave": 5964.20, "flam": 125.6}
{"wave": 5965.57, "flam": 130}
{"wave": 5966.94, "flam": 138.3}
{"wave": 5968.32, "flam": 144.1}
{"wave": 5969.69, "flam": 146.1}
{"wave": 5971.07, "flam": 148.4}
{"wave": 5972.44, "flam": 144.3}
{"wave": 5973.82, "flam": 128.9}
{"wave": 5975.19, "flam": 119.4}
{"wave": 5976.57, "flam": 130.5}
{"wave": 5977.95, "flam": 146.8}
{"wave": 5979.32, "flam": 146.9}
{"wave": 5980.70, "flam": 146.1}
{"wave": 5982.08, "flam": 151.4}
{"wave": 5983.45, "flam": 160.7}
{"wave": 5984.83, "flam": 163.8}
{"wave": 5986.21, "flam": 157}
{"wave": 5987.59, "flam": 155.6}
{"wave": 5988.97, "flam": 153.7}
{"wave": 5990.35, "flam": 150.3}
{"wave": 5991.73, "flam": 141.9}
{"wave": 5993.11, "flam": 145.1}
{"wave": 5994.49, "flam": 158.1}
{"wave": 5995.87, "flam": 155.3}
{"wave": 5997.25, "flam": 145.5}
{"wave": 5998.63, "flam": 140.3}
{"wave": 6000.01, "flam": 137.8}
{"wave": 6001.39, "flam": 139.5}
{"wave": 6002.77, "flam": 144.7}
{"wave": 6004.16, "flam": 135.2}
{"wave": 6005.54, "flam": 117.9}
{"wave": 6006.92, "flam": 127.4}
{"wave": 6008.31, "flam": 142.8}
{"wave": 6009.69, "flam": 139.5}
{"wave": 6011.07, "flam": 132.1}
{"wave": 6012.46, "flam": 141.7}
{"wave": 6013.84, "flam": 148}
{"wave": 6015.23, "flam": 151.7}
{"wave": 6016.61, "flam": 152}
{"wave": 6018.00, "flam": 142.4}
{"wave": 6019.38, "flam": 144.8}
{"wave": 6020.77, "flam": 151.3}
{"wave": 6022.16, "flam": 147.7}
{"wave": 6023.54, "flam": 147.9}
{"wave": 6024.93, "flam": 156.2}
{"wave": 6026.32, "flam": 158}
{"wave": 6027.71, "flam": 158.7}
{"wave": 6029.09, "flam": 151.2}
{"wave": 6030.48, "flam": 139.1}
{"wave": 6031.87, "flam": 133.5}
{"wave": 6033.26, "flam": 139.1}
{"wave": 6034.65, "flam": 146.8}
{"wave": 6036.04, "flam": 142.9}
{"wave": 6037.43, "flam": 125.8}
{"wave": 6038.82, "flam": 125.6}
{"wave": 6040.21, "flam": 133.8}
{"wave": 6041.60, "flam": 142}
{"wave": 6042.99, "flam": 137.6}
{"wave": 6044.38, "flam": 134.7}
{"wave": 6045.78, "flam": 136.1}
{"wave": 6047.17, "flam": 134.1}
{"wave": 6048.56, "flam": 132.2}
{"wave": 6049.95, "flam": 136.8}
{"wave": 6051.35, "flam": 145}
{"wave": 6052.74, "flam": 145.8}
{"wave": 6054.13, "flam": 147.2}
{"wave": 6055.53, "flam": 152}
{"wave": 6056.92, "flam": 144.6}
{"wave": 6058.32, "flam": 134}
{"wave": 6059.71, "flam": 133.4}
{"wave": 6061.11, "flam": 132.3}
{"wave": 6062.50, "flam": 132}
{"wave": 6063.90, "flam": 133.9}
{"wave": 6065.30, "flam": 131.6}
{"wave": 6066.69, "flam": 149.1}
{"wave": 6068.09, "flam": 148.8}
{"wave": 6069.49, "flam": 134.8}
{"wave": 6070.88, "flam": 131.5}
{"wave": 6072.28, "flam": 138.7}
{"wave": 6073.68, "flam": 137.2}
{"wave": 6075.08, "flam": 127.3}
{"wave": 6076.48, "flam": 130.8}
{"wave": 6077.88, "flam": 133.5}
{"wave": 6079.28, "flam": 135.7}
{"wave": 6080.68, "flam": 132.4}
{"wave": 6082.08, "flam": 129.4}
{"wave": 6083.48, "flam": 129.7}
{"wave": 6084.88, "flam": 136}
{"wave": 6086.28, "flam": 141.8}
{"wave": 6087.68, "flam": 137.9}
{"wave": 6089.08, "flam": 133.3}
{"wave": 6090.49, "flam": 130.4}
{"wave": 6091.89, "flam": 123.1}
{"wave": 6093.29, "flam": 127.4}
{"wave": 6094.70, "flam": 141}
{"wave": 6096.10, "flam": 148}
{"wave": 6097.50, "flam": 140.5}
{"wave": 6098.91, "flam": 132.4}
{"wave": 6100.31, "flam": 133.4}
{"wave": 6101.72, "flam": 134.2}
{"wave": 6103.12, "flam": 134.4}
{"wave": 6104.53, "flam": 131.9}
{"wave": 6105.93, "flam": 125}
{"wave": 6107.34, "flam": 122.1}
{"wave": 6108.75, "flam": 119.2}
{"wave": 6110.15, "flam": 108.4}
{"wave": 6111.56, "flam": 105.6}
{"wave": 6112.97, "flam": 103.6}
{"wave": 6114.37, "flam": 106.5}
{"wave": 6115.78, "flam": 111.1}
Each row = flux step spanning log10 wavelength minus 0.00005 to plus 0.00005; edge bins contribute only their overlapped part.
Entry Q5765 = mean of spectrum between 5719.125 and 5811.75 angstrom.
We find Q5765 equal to 143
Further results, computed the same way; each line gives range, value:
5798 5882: 150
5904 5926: 146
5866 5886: 147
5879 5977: 141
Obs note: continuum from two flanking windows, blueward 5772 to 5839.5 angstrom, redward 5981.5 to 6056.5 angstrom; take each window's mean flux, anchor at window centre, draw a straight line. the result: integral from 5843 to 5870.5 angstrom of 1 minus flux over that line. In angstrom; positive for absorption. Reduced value -1.52 angstrom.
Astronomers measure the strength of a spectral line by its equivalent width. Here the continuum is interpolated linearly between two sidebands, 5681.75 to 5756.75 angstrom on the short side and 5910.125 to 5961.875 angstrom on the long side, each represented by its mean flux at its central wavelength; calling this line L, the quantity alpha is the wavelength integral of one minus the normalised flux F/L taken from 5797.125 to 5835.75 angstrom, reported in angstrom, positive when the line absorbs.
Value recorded -1.4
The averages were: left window 146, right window 140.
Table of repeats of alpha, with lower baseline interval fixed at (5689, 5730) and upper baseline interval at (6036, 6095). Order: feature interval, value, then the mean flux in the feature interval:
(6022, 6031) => -0.9 angstrom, 152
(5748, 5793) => 3.7 angstrom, 138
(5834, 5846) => 0.2 angstrom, 144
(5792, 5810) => -0.3 angstrom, 151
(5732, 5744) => 0.9 angstrom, 141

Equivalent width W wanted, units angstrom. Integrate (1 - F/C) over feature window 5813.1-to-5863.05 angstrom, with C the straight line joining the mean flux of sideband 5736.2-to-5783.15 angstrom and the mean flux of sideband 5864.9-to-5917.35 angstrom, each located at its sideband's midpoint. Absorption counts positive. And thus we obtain -3.2 angstrom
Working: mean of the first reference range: 136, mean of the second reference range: 144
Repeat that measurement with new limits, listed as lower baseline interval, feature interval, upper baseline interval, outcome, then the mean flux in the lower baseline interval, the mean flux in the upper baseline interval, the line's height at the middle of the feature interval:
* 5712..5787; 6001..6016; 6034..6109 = -0.2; 141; 135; 137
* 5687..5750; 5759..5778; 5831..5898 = 1.0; 149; 149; 149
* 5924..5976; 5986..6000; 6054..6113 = -1.4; 138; 133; 136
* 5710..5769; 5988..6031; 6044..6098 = -2.4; 143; 137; 138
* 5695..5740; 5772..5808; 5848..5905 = 1.3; 151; 149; 150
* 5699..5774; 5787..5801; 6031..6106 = -0.7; 144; 136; 142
